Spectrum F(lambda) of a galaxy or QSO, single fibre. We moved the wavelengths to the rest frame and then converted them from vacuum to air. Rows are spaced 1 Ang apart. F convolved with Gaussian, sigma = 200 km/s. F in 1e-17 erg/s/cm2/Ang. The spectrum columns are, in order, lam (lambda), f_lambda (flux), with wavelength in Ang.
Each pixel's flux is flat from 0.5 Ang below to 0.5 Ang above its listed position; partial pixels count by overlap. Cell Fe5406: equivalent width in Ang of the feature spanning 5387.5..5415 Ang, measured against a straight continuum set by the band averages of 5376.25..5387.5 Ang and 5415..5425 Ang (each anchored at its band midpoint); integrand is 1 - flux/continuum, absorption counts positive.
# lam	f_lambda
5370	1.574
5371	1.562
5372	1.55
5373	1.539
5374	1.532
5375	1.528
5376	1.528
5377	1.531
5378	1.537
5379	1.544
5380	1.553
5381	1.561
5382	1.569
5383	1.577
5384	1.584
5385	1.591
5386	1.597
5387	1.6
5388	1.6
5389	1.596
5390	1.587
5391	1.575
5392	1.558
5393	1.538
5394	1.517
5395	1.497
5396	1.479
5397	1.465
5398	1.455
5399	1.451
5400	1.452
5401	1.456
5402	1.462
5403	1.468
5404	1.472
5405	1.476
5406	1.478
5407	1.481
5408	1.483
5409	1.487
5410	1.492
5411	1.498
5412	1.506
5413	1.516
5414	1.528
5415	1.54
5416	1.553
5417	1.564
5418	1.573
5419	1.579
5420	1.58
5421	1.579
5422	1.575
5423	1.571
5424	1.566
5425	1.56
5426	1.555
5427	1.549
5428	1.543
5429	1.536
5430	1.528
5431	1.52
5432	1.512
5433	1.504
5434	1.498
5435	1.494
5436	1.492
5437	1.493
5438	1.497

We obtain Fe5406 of 1.1 Ang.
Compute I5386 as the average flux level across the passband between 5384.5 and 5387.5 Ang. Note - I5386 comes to 1.6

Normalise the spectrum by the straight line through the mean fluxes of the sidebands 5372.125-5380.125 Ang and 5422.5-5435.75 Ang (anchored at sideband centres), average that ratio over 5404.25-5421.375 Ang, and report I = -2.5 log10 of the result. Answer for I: 0.01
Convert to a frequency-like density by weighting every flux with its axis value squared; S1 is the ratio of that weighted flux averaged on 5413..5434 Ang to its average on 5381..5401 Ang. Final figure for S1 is 1.02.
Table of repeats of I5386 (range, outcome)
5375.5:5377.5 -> 1.53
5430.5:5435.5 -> 1.51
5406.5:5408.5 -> 1.48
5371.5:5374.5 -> 1.54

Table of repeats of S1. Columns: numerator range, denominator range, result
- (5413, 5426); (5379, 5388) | 1.00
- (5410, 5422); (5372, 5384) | 1.01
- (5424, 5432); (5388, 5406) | 1.04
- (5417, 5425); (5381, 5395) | 1.01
